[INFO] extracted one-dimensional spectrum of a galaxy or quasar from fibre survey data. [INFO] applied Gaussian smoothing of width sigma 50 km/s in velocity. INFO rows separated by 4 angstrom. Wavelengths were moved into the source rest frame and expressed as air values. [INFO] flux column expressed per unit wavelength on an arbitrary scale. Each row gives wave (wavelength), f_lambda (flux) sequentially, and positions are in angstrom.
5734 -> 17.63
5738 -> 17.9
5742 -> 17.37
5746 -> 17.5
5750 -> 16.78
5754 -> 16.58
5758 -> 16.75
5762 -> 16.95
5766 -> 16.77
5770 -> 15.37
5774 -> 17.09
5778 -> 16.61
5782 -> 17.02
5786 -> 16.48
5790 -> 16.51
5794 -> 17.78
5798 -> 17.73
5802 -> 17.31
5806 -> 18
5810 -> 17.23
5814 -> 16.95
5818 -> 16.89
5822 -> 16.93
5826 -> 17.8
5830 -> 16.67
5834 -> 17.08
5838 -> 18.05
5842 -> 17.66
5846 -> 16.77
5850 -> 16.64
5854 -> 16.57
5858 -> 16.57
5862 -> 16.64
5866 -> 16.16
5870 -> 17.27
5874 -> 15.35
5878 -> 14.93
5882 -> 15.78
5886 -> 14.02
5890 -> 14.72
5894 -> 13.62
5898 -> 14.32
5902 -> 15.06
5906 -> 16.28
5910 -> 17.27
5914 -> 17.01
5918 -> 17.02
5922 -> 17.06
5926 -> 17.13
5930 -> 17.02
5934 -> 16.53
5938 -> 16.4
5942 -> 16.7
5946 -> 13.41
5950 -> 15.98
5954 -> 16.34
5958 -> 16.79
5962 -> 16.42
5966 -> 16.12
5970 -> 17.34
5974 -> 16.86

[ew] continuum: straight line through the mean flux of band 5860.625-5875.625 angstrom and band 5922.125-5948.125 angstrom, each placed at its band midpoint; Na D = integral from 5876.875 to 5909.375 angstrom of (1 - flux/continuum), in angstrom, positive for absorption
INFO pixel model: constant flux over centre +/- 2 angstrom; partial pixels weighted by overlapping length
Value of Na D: 2.8 angstrom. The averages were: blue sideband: 16.4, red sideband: 16.3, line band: 14.9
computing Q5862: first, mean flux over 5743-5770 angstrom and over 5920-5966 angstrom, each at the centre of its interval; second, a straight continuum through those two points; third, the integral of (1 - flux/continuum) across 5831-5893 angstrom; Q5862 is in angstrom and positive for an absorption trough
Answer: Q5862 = 1.1 angstrom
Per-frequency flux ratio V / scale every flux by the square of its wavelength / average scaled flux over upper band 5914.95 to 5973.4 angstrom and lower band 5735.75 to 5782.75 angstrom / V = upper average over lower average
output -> 1.0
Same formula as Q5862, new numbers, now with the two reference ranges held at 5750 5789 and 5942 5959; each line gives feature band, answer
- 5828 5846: -1.1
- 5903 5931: -1.8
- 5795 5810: -1.1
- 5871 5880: 0.4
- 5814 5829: -0.7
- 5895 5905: 0.8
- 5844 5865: -0.6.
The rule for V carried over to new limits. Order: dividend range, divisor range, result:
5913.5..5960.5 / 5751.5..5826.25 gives 1.02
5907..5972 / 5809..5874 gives 1.01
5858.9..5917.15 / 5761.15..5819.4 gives 0.95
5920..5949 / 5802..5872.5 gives 0.99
